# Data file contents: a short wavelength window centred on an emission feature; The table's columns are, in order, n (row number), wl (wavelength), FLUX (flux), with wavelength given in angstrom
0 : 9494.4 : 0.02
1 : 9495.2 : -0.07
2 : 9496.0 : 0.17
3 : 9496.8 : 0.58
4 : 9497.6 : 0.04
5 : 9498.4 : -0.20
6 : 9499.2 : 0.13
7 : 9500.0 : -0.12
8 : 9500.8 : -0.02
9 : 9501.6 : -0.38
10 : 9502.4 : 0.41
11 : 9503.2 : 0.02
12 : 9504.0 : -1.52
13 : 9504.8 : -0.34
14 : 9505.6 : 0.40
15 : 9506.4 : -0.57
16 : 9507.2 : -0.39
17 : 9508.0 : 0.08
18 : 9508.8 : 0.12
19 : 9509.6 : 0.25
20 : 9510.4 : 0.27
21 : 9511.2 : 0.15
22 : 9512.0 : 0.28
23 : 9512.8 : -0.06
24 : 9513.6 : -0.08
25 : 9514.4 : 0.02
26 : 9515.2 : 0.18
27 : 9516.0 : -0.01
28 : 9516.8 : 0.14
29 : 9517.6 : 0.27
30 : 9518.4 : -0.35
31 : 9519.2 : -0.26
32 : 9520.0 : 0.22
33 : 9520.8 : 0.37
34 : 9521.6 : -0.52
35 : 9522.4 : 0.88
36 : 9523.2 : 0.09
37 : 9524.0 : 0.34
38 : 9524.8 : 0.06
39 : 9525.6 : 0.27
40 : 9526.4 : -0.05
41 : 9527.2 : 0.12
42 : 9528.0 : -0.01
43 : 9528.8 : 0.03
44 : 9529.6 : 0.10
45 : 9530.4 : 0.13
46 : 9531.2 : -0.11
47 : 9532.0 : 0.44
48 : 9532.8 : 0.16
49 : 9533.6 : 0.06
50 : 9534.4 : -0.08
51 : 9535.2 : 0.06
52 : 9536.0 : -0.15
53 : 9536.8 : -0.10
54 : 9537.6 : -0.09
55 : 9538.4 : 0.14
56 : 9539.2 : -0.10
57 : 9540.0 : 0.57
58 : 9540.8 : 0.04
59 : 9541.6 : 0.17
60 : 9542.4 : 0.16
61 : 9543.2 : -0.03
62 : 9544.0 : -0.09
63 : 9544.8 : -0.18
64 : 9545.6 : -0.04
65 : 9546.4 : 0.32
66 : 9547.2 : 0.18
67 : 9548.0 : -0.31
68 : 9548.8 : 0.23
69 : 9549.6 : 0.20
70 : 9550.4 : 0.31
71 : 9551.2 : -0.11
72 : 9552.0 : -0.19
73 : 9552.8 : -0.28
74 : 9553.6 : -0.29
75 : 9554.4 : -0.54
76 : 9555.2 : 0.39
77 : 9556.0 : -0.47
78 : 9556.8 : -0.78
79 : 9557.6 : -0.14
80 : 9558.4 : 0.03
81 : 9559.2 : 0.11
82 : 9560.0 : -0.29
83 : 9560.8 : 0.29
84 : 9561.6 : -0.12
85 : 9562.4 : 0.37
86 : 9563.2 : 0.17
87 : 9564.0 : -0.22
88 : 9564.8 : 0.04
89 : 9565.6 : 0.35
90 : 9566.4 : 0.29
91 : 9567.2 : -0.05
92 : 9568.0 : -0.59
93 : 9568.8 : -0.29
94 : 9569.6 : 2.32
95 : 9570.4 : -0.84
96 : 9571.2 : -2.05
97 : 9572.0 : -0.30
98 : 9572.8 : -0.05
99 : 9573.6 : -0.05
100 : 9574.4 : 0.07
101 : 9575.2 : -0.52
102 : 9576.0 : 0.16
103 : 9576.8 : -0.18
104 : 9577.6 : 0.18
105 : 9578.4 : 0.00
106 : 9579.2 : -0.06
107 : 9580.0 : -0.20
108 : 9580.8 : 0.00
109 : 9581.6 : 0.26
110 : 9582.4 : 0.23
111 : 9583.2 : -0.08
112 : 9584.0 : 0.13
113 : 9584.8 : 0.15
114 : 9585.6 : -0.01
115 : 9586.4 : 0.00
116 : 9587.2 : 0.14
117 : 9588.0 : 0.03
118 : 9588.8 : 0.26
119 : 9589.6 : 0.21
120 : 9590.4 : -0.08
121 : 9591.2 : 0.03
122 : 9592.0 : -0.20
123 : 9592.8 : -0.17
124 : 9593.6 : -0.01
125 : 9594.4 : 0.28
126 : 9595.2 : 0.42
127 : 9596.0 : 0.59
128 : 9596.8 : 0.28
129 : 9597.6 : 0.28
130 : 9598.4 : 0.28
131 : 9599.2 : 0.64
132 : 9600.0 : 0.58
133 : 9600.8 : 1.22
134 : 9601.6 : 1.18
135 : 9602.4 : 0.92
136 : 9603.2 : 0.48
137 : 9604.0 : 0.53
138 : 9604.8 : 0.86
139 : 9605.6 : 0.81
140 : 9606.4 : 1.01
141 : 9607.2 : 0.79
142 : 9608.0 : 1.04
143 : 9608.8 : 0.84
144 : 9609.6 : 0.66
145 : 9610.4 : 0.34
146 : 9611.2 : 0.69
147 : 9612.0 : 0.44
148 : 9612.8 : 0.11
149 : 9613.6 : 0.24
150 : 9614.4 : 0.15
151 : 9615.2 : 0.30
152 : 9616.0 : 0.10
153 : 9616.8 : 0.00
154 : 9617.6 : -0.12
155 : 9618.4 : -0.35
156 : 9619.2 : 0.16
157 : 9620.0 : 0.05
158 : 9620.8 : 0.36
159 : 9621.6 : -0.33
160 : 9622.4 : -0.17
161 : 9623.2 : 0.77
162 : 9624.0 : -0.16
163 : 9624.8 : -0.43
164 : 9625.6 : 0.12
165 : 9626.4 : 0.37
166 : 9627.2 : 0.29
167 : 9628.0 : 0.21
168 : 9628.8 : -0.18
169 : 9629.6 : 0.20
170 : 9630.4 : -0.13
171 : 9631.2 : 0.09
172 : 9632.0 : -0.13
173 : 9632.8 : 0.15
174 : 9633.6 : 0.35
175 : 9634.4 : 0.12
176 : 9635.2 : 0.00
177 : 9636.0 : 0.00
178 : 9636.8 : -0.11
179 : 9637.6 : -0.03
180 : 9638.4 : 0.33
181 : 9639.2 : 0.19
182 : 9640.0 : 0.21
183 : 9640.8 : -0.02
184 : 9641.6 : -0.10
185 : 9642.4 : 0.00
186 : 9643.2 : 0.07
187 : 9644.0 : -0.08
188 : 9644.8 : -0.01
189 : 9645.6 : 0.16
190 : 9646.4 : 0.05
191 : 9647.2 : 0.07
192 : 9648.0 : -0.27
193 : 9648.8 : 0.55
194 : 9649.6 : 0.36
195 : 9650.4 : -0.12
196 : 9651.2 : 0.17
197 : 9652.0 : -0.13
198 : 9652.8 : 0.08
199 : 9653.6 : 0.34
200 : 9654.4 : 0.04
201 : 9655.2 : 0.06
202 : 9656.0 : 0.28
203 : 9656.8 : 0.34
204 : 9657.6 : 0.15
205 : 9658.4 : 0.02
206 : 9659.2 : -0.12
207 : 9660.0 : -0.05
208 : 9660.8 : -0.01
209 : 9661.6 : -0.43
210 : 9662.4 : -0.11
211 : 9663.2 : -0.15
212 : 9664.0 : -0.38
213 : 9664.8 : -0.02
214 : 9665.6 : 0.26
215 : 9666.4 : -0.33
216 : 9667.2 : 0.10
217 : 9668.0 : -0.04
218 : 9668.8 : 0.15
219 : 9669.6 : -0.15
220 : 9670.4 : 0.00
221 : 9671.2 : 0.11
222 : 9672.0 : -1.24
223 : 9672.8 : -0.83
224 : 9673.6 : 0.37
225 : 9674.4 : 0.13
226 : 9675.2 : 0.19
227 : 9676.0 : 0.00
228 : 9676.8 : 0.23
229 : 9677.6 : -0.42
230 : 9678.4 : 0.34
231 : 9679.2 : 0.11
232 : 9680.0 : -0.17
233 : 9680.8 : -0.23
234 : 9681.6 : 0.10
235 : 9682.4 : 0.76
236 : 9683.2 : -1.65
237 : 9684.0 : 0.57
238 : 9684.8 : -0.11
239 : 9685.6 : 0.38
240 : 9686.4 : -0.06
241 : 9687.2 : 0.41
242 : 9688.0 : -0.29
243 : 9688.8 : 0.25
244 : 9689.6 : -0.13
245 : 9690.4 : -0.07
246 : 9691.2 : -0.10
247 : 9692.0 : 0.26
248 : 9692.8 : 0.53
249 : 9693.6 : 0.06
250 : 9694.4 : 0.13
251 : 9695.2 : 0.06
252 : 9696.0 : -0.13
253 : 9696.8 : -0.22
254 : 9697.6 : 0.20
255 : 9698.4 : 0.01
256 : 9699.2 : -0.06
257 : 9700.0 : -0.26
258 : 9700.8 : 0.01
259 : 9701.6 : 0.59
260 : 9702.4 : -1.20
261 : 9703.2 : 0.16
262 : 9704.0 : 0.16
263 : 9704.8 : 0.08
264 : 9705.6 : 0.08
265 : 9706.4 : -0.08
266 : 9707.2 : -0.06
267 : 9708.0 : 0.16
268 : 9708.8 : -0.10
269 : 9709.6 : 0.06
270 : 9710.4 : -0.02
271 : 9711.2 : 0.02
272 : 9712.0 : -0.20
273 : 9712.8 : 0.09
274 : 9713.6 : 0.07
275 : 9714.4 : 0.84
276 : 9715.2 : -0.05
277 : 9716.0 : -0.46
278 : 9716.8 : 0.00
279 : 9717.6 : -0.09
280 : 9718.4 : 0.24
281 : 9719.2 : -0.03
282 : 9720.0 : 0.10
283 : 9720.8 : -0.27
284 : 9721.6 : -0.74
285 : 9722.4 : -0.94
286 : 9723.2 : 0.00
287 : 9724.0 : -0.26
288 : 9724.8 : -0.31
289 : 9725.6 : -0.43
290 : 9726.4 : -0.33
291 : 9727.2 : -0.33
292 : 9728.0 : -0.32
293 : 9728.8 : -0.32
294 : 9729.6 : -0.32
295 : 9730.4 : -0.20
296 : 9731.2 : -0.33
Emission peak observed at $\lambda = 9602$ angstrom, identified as [O II]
